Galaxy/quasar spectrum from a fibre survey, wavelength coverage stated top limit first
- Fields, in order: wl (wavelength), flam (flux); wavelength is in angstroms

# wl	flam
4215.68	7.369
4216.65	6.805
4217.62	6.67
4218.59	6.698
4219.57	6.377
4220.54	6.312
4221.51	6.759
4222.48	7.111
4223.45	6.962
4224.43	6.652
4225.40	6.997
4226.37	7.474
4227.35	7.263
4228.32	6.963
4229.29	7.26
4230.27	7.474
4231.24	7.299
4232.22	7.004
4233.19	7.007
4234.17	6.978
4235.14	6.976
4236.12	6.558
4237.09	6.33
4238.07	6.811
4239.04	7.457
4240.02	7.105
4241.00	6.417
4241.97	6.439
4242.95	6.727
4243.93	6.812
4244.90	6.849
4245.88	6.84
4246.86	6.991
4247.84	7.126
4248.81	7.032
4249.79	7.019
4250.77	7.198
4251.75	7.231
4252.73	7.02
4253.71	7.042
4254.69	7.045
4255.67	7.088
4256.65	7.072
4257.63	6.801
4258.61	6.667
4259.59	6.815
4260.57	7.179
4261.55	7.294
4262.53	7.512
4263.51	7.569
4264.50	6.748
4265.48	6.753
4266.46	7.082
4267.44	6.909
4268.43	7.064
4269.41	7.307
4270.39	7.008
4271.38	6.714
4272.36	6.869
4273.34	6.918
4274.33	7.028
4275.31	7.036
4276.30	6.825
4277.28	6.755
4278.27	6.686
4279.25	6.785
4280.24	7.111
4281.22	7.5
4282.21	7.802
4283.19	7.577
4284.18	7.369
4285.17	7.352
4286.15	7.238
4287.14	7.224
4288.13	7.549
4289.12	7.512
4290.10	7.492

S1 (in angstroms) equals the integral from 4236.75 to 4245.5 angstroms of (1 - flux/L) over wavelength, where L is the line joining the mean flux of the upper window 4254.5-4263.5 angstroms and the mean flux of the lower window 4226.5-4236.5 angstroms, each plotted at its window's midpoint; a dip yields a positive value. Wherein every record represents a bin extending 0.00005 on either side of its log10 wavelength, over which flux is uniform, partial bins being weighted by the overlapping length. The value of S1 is 0.4 angstroms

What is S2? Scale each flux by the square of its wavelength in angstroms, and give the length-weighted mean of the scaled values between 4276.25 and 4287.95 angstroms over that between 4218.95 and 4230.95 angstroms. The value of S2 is 1.06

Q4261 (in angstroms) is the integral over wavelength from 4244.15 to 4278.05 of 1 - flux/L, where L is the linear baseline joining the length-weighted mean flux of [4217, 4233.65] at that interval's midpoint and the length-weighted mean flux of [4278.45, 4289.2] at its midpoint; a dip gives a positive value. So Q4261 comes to 0.9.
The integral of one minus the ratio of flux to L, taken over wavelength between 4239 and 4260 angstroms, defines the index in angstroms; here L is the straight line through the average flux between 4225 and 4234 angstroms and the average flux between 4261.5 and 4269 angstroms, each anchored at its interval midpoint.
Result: 0.60 angstroms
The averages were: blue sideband 7.18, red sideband 7.11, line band 6.93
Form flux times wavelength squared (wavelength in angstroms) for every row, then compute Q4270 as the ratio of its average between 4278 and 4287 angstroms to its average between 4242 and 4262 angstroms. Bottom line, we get 1.06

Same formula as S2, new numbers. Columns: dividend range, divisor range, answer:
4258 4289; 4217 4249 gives 1.05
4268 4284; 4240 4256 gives 1.03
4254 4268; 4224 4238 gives 1.02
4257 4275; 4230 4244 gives 1.03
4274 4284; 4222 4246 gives 1.05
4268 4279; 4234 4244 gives 1.04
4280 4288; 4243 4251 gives 1.08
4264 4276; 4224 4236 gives 1.00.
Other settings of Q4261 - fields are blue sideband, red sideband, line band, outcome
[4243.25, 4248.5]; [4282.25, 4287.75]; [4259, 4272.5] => 0.19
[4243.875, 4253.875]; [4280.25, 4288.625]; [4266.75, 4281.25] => 0.71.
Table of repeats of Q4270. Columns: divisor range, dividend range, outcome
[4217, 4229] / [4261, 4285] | 1.06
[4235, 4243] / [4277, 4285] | 1.09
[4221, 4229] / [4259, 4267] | 1.03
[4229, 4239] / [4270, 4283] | 1.02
